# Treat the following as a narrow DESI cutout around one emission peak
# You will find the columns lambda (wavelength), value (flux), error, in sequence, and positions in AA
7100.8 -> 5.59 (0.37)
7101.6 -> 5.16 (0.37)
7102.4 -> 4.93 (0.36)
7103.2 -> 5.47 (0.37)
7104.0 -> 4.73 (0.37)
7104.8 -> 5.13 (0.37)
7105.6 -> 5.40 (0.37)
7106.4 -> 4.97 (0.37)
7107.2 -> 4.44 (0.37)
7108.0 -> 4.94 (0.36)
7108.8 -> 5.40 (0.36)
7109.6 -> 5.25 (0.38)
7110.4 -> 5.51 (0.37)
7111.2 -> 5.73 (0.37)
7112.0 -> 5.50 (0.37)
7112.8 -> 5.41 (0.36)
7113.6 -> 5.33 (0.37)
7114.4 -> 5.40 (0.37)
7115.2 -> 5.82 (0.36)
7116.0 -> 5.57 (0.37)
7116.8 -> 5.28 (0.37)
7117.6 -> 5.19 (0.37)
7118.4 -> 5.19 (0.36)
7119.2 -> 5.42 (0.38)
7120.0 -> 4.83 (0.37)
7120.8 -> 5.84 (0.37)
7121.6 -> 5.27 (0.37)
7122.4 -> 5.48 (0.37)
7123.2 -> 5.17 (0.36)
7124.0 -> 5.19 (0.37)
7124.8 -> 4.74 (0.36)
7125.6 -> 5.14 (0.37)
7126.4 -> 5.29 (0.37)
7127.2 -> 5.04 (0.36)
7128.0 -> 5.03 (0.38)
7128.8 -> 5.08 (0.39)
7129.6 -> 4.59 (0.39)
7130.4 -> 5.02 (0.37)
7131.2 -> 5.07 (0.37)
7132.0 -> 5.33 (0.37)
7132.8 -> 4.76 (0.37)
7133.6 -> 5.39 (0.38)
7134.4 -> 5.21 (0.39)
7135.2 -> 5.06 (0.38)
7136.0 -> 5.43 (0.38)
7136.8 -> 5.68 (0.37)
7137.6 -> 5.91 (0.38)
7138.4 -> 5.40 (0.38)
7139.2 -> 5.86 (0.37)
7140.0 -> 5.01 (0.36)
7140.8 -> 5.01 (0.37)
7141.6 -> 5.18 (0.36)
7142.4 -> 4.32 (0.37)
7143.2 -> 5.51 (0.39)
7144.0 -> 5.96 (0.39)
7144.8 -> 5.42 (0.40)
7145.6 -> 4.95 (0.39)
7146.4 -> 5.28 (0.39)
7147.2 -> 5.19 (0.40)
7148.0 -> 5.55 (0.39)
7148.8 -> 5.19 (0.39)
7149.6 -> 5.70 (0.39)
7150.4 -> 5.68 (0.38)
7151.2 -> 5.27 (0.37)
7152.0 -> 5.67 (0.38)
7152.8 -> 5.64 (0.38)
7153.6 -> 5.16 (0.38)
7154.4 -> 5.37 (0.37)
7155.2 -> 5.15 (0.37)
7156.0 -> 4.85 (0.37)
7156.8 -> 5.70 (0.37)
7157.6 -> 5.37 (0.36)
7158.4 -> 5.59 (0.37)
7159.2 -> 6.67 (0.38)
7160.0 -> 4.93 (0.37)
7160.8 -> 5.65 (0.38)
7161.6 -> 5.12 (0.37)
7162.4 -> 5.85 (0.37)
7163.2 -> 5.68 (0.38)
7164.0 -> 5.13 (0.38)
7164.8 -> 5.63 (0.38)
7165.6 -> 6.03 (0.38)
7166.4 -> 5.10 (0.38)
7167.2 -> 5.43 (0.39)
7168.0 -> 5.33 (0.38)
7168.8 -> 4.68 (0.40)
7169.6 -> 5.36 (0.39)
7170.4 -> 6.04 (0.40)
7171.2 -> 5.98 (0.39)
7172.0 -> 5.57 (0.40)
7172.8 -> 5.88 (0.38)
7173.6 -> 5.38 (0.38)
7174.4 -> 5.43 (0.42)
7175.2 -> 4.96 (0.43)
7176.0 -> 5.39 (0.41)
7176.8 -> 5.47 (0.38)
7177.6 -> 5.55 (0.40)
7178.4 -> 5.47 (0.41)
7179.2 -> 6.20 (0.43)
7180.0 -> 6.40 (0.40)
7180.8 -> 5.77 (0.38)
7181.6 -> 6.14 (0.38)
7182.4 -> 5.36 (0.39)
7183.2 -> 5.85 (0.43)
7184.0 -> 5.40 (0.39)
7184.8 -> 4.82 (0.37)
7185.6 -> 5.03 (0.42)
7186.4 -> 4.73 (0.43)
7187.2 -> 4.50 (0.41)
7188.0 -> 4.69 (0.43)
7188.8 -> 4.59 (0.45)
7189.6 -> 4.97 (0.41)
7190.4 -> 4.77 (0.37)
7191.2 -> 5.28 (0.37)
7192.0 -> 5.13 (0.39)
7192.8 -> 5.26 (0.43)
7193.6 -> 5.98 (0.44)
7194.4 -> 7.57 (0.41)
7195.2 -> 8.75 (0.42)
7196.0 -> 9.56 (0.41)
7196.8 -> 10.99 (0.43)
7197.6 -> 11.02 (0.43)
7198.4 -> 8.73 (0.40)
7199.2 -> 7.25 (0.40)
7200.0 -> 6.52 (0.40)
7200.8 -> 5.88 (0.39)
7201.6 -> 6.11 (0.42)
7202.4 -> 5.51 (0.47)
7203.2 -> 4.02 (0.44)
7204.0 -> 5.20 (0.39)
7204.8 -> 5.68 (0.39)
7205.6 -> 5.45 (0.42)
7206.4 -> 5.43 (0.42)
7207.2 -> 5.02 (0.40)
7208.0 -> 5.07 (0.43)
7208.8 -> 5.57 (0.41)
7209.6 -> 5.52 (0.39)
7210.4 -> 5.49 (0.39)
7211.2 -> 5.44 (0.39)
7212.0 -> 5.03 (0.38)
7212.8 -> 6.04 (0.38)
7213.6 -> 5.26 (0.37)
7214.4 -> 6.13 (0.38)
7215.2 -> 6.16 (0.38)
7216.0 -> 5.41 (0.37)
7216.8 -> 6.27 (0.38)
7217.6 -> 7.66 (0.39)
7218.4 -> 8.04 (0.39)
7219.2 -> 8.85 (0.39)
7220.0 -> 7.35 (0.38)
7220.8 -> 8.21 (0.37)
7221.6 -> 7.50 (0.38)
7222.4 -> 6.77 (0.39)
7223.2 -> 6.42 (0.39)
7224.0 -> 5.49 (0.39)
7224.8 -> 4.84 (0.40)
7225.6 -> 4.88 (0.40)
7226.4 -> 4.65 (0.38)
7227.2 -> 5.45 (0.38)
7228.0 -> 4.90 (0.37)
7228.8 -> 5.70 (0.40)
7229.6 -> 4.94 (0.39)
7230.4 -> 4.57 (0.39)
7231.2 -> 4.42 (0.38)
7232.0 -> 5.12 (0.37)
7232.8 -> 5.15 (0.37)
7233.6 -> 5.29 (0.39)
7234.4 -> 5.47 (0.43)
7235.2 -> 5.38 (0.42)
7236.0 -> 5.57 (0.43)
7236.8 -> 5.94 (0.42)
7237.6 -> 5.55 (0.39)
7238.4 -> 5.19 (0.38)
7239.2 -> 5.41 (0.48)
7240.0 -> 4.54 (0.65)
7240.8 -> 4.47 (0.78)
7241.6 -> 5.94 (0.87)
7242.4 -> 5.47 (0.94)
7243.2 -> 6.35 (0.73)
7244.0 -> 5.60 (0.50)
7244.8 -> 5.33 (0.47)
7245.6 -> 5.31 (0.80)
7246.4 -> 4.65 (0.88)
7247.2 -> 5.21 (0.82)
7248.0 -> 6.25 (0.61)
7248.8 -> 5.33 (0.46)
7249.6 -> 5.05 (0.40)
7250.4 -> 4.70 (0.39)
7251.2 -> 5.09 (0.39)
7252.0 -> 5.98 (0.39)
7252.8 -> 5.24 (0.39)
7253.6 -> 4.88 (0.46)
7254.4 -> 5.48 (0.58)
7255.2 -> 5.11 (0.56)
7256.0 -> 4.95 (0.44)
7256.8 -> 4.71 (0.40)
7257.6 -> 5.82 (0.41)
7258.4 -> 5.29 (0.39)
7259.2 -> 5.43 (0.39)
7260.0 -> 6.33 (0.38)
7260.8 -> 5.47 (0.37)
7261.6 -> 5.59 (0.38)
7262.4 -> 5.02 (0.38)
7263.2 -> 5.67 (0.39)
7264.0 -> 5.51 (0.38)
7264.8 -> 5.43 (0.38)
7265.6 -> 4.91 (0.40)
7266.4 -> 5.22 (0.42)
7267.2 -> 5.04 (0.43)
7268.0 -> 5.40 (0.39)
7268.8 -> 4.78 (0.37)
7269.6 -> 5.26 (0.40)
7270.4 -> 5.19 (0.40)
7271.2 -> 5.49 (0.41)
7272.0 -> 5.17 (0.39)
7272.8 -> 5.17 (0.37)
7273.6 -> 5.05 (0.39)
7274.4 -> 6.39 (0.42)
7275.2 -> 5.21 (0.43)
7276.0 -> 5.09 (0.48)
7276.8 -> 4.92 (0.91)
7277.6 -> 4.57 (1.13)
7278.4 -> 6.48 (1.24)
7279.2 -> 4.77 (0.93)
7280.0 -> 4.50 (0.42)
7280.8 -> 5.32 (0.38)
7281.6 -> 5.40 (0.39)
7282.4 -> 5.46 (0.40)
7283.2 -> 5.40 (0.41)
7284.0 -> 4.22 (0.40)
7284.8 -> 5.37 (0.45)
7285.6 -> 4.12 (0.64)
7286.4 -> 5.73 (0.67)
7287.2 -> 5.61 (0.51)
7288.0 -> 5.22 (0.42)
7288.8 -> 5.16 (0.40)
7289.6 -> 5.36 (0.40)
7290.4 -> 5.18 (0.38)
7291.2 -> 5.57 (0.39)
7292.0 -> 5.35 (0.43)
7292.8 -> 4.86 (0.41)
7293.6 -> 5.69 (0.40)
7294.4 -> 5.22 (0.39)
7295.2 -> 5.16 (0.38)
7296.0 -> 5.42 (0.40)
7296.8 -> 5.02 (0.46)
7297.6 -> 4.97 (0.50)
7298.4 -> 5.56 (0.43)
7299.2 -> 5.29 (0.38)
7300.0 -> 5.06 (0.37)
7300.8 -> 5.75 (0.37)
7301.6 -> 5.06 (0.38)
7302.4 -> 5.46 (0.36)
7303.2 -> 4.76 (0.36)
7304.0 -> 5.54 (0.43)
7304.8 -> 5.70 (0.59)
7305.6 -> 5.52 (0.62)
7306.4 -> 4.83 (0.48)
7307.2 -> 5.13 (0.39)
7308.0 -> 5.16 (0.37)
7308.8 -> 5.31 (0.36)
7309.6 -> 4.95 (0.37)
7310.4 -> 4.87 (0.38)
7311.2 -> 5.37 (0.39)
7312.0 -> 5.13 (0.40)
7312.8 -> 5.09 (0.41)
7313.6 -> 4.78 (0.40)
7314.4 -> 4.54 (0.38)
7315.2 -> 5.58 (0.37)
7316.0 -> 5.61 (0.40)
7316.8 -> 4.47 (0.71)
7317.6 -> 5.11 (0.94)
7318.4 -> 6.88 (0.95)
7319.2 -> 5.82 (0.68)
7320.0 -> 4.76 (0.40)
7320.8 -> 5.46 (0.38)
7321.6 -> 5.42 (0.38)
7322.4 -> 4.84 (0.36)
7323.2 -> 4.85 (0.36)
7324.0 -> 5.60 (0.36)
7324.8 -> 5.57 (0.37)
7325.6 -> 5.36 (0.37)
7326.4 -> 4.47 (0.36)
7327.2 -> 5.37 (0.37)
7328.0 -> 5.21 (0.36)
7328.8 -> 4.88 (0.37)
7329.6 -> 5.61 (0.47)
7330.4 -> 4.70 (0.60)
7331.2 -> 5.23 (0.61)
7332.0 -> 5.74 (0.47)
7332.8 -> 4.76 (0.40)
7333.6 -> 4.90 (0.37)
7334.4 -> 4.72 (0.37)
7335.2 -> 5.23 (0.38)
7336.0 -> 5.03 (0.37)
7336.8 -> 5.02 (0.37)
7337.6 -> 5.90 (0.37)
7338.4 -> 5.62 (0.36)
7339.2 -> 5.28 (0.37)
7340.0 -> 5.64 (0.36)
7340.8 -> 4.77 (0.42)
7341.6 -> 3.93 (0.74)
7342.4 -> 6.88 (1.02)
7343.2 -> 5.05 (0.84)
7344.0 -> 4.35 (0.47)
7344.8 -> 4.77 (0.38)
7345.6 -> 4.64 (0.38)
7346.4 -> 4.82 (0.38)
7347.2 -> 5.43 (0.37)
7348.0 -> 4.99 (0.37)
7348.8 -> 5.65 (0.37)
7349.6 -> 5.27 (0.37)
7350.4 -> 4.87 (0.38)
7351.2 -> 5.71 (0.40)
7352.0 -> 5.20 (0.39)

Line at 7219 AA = [N II] 6583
